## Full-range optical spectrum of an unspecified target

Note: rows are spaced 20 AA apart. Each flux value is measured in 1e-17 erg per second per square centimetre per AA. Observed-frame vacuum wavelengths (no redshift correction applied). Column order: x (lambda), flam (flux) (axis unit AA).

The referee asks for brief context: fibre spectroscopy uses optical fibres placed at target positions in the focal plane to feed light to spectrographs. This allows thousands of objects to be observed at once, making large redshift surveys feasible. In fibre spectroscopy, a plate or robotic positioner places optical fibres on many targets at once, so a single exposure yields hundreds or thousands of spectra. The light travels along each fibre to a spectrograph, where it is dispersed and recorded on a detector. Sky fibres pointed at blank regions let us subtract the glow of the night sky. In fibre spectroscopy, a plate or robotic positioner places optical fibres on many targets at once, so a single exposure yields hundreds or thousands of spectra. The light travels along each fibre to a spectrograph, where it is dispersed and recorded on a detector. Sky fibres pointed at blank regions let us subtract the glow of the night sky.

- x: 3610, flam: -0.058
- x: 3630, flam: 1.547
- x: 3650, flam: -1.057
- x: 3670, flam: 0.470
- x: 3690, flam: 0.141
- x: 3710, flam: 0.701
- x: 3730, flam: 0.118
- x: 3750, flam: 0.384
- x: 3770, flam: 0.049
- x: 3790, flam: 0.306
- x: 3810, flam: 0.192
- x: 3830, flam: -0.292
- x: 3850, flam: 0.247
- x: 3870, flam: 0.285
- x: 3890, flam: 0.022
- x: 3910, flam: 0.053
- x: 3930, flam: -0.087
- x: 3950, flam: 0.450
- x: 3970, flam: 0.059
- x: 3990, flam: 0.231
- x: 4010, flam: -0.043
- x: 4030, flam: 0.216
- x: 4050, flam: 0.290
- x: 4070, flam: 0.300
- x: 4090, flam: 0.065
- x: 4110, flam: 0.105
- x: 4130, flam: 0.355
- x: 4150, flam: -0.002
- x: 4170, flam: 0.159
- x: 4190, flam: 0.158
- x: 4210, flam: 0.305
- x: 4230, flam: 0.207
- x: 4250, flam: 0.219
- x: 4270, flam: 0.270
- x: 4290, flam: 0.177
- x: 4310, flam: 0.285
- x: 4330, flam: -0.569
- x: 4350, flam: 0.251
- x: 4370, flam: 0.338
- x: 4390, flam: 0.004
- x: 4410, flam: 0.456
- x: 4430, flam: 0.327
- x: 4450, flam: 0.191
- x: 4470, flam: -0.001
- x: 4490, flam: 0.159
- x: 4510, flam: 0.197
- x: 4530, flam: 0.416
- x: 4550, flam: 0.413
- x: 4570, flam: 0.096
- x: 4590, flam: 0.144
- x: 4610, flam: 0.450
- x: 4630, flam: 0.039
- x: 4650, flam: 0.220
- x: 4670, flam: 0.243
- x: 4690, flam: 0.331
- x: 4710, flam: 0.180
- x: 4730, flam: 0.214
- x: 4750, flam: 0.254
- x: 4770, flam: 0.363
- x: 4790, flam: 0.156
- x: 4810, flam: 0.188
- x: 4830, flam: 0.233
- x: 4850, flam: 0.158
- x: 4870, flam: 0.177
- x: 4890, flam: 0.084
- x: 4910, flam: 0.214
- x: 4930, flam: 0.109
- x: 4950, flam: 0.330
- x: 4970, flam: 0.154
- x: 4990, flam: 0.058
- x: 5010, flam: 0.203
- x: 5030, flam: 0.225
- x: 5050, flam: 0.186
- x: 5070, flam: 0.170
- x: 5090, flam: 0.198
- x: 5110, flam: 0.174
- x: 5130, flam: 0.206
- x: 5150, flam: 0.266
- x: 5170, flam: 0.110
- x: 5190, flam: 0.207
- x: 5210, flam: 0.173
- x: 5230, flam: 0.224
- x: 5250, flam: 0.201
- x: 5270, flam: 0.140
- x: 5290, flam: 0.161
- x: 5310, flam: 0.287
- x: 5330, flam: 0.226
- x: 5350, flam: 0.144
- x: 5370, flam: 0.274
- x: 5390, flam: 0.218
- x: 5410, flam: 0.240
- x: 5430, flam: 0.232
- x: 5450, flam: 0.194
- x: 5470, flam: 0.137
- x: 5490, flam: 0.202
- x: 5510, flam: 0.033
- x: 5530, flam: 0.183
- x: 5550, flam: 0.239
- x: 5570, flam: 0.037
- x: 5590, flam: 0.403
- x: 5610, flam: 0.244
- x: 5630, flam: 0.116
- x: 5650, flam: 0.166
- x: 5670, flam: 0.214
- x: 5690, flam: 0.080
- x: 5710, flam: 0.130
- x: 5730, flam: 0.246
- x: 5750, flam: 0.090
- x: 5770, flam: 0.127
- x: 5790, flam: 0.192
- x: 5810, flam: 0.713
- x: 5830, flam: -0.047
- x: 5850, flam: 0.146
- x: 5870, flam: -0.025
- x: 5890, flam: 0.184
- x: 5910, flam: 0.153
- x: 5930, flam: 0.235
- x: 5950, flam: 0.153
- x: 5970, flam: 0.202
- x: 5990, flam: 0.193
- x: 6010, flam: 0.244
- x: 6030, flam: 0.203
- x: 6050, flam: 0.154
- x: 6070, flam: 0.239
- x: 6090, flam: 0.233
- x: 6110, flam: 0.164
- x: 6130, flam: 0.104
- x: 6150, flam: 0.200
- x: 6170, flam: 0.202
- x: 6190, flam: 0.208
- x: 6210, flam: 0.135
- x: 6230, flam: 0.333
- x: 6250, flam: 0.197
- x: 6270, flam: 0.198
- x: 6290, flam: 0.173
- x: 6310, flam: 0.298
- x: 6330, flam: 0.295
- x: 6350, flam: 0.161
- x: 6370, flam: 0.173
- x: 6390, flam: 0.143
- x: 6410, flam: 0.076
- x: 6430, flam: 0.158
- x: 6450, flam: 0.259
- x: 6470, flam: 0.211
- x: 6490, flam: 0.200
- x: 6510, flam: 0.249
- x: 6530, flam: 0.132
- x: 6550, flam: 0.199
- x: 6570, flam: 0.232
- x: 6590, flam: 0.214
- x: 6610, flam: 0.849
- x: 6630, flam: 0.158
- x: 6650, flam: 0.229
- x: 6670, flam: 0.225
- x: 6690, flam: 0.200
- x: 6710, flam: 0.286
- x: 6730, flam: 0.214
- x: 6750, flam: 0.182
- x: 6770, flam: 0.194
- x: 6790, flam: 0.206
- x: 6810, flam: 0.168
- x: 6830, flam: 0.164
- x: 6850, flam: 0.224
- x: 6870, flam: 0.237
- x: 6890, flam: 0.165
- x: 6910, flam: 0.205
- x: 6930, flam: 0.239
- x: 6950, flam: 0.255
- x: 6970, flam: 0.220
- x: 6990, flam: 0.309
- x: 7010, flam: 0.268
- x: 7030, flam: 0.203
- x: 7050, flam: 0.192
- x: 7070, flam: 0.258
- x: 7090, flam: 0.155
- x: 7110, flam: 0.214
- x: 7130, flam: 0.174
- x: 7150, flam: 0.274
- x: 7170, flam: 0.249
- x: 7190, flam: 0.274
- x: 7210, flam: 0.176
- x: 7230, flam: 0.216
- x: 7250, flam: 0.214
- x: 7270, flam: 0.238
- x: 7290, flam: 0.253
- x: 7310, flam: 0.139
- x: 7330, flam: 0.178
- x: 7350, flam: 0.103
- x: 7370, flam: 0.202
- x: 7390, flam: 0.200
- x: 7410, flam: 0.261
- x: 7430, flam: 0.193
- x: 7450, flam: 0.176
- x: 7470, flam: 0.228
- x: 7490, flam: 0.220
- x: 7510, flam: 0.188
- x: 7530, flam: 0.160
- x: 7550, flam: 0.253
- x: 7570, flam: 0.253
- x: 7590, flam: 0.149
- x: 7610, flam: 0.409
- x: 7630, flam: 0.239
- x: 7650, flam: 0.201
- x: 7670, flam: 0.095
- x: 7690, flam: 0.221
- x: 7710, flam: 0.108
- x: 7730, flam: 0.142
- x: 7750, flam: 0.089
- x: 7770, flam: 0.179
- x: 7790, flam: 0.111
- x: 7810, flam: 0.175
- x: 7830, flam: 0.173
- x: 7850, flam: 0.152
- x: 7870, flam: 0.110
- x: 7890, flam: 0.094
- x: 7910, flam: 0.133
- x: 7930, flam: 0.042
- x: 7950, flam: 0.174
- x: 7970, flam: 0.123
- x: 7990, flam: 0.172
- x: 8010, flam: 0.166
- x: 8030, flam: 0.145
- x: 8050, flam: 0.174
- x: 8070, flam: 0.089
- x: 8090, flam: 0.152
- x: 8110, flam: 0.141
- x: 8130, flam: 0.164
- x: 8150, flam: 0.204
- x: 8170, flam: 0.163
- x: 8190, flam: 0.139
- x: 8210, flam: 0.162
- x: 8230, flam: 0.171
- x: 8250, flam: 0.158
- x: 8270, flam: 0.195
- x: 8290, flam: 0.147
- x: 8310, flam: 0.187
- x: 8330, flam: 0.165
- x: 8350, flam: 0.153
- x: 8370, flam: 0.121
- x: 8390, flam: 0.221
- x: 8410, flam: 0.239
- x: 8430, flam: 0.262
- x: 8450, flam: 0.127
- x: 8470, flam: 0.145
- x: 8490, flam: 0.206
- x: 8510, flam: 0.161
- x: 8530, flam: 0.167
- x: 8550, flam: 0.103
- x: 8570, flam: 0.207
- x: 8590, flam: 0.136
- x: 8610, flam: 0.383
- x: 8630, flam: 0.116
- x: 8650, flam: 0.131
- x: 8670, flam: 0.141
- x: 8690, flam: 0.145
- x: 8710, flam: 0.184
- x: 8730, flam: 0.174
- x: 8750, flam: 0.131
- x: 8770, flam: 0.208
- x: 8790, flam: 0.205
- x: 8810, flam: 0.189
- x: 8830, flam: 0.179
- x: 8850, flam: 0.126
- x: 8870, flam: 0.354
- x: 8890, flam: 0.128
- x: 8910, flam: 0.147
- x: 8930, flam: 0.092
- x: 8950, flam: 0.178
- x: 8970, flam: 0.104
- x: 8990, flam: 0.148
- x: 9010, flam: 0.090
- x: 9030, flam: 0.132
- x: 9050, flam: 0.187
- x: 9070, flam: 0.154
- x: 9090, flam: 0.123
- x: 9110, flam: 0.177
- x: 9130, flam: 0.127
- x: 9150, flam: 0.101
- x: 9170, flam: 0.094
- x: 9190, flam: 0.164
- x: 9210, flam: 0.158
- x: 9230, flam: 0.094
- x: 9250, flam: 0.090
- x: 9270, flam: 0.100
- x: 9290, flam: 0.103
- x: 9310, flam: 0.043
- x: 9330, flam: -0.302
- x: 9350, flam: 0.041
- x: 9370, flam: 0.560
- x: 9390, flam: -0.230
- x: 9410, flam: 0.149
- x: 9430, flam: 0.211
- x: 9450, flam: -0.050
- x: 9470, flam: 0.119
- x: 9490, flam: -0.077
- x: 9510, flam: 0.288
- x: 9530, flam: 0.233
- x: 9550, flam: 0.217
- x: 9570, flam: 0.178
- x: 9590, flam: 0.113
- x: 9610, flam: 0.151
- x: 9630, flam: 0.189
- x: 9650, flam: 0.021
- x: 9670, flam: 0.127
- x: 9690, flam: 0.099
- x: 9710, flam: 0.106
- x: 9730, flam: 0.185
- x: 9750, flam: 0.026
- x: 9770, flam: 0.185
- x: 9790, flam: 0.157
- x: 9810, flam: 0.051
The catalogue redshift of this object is 0.77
